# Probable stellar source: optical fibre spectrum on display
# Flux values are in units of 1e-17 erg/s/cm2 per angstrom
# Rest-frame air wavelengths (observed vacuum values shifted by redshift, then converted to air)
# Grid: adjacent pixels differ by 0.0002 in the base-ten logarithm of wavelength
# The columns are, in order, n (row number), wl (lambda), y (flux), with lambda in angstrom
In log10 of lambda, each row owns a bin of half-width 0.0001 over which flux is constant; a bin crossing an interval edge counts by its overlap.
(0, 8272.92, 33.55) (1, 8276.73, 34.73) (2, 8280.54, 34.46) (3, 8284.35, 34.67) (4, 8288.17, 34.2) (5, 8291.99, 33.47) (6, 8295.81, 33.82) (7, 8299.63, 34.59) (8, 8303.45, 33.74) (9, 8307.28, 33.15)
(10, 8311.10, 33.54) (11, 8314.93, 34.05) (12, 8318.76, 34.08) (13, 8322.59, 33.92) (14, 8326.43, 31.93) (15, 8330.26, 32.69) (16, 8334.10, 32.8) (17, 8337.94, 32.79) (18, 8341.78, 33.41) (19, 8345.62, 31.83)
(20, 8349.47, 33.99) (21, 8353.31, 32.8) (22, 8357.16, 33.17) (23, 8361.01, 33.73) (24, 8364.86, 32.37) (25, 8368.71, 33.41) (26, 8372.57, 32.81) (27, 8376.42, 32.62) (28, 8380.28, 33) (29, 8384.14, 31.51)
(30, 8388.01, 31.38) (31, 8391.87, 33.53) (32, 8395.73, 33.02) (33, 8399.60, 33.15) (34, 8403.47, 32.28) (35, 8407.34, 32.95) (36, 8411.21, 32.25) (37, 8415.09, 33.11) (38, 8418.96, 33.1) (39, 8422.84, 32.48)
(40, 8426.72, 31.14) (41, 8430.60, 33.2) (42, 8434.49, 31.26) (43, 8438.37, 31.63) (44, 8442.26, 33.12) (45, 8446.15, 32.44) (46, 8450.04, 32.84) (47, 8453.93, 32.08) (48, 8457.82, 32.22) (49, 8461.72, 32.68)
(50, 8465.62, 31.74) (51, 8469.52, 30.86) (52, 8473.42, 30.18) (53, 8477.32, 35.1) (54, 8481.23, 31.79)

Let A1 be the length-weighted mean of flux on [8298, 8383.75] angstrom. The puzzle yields 33.2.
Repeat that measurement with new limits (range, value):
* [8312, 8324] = 34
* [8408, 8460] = 32.4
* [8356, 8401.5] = 32.8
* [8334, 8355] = 33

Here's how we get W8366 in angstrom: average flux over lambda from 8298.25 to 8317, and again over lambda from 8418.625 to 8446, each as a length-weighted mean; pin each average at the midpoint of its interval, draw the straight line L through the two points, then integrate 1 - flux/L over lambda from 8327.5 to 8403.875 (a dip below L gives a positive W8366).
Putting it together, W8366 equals 0.6 angstrom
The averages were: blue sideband 33.8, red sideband 32.2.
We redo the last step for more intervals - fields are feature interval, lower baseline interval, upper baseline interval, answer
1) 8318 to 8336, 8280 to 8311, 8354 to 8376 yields 0.3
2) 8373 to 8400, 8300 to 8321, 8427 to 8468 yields 0.3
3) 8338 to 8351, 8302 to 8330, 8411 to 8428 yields 0.1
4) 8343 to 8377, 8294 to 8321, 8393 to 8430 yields 0.3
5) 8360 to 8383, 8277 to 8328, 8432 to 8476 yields 0.1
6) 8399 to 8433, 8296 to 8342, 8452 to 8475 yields -0.4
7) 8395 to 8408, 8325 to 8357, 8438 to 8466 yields -0.1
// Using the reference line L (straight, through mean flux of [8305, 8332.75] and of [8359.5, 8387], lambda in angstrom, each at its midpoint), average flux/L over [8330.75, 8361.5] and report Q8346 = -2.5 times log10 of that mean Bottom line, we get 0.00 mag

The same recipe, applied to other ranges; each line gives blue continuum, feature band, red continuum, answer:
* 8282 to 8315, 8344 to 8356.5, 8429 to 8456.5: 0.014 mag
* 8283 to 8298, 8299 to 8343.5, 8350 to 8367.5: 0.008 mag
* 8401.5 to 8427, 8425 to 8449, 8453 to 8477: 0.003 mag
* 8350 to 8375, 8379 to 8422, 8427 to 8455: 0.002 mag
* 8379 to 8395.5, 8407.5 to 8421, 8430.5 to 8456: -0.016 mag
